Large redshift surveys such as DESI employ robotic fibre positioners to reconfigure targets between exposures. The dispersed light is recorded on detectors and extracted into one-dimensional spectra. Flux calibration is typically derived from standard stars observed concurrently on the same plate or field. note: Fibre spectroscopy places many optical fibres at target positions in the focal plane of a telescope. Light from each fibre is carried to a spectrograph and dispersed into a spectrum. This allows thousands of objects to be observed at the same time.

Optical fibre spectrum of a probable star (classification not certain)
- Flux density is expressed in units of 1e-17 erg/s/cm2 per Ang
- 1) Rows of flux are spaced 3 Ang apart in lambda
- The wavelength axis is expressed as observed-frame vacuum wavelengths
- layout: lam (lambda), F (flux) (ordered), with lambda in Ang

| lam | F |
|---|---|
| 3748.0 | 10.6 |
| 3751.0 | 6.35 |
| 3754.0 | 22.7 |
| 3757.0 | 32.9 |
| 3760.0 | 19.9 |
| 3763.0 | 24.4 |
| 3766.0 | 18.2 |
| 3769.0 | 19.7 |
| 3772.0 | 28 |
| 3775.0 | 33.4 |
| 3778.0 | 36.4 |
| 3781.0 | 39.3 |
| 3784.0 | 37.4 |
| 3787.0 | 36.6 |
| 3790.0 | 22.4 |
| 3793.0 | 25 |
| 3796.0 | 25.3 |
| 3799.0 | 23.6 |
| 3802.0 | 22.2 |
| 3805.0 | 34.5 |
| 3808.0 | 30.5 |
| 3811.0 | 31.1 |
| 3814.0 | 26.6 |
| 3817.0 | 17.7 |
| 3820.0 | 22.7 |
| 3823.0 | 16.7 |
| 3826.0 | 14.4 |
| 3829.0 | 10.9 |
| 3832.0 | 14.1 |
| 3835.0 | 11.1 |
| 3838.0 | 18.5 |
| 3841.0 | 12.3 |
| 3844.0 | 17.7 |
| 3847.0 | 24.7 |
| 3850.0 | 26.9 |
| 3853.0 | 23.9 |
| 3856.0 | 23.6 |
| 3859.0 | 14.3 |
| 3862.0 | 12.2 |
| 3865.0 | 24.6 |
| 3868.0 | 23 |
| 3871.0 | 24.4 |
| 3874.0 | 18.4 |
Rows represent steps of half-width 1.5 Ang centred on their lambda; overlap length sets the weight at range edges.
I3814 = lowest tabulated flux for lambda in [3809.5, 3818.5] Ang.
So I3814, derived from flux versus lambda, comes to 17.7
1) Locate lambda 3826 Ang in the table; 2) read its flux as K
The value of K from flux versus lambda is 14.4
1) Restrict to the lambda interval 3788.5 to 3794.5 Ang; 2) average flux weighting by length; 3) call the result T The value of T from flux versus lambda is 23.7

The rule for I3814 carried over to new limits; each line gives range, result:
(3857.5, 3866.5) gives 12.2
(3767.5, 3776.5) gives 19.7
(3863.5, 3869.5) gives 23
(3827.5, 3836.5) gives 10.9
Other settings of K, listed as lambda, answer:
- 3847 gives 24.7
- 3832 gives 14.1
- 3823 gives 16.7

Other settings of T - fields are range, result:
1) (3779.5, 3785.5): 38.3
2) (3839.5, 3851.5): 20.4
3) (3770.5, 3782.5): 34.3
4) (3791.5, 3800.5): 24.6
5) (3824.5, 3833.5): 13.1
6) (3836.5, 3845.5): 16.2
